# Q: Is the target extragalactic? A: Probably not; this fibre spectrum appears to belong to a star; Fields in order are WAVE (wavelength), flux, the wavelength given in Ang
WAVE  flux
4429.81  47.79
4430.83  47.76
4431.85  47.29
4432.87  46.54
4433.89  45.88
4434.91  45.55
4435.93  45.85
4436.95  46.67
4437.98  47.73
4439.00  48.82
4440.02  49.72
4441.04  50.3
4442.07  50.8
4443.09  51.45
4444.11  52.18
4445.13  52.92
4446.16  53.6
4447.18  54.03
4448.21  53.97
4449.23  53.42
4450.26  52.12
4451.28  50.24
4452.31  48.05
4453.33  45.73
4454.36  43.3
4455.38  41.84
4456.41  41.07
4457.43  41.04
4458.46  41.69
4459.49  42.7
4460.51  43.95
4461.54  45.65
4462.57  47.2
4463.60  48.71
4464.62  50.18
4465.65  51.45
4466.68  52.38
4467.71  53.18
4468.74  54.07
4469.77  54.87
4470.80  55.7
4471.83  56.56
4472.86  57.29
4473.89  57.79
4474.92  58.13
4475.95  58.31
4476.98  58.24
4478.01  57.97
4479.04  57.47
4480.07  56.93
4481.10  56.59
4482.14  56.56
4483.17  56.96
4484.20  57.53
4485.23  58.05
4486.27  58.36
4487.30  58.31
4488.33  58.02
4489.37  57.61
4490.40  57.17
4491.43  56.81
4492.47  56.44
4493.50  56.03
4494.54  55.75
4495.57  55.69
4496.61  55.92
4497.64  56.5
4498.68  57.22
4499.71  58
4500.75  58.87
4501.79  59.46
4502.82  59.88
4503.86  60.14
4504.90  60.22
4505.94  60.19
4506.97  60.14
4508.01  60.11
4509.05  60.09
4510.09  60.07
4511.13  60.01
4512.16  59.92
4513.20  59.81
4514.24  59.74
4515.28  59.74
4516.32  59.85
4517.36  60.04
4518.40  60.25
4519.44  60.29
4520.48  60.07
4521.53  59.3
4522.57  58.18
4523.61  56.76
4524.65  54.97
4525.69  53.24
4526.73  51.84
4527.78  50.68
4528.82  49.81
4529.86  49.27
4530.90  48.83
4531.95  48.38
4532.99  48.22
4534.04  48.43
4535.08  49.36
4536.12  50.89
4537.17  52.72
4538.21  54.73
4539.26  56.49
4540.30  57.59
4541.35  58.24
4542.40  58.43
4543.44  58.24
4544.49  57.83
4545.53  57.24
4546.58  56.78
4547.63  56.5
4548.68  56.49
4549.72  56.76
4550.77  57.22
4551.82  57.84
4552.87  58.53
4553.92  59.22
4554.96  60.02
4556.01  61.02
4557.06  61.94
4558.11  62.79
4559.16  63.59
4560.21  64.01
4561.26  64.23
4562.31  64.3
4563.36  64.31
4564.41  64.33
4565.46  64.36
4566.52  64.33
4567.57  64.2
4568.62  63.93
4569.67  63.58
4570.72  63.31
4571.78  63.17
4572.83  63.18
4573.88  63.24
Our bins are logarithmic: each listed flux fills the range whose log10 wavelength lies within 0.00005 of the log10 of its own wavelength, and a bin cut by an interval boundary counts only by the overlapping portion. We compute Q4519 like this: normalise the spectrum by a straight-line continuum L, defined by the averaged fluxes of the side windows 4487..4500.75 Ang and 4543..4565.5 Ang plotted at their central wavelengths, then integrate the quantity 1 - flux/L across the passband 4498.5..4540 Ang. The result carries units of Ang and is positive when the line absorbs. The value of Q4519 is 1.35 Ang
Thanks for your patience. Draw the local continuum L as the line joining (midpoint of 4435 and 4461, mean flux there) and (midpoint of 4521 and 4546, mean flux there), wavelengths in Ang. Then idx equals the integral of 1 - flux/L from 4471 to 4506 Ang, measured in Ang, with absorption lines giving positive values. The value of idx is -4.74 Ang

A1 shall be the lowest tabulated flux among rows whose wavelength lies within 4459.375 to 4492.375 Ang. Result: 42.7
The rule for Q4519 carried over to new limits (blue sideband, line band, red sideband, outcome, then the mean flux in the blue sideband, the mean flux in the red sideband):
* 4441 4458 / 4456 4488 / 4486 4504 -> 0.1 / 49.1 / 57.5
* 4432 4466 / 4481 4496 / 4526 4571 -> -1.5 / 48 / 57.7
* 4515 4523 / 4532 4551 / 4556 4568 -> 2.1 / 59.7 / 63.7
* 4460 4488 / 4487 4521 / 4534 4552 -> -2.2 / 54.8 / 55.8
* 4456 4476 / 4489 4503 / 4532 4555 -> -1.3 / 50.5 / 55.6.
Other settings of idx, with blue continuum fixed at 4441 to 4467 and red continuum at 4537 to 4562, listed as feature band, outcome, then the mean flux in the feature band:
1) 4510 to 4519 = -0.8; 60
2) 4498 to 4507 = -0.9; 59.3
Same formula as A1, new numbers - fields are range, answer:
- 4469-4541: 48.22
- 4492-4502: 55.69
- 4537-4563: 52.72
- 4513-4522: 59.3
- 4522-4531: 48.83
